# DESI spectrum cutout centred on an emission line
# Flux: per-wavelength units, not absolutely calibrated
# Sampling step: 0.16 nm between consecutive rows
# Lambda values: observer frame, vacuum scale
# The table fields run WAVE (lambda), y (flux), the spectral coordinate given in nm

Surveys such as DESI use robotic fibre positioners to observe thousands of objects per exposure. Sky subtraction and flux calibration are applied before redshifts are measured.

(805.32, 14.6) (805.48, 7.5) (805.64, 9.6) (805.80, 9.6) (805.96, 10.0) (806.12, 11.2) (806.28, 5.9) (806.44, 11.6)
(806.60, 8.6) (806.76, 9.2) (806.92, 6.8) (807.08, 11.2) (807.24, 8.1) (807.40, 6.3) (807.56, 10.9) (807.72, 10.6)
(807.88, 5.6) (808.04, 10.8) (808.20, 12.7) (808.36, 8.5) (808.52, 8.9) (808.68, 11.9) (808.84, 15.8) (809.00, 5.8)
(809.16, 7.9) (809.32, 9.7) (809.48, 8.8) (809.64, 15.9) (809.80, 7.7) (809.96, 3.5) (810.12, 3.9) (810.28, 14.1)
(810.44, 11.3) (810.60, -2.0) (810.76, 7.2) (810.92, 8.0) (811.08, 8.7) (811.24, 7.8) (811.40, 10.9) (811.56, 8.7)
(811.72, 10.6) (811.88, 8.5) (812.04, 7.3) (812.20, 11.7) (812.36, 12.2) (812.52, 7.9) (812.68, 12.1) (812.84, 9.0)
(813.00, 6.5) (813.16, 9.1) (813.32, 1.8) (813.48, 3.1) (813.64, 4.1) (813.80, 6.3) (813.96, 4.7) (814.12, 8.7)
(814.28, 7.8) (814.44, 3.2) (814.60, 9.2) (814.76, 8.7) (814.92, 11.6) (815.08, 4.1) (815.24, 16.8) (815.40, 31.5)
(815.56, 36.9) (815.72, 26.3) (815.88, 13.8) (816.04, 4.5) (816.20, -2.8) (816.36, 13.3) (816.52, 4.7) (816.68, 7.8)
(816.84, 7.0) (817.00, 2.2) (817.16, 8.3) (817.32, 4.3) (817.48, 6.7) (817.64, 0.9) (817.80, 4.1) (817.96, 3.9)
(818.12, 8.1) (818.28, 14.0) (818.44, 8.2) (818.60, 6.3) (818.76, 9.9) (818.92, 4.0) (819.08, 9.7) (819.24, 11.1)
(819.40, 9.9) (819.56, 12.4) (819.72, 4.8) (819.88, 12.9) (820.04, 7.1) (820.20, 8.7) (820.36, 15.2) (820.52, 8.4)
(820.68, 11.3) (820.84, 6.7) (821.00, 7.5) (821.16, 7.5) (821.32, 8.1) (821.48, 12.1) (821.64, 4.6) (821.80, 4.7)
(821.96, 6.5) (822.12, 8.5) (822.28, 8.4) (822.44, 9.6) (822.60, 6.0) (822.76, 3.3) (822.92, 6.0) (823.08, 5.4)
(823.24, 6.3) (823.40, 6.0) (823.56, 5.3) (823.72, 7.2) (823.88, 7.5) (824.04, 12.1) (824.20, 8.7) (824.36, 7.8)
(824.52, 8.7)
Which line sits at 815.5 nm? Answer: H-gamma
